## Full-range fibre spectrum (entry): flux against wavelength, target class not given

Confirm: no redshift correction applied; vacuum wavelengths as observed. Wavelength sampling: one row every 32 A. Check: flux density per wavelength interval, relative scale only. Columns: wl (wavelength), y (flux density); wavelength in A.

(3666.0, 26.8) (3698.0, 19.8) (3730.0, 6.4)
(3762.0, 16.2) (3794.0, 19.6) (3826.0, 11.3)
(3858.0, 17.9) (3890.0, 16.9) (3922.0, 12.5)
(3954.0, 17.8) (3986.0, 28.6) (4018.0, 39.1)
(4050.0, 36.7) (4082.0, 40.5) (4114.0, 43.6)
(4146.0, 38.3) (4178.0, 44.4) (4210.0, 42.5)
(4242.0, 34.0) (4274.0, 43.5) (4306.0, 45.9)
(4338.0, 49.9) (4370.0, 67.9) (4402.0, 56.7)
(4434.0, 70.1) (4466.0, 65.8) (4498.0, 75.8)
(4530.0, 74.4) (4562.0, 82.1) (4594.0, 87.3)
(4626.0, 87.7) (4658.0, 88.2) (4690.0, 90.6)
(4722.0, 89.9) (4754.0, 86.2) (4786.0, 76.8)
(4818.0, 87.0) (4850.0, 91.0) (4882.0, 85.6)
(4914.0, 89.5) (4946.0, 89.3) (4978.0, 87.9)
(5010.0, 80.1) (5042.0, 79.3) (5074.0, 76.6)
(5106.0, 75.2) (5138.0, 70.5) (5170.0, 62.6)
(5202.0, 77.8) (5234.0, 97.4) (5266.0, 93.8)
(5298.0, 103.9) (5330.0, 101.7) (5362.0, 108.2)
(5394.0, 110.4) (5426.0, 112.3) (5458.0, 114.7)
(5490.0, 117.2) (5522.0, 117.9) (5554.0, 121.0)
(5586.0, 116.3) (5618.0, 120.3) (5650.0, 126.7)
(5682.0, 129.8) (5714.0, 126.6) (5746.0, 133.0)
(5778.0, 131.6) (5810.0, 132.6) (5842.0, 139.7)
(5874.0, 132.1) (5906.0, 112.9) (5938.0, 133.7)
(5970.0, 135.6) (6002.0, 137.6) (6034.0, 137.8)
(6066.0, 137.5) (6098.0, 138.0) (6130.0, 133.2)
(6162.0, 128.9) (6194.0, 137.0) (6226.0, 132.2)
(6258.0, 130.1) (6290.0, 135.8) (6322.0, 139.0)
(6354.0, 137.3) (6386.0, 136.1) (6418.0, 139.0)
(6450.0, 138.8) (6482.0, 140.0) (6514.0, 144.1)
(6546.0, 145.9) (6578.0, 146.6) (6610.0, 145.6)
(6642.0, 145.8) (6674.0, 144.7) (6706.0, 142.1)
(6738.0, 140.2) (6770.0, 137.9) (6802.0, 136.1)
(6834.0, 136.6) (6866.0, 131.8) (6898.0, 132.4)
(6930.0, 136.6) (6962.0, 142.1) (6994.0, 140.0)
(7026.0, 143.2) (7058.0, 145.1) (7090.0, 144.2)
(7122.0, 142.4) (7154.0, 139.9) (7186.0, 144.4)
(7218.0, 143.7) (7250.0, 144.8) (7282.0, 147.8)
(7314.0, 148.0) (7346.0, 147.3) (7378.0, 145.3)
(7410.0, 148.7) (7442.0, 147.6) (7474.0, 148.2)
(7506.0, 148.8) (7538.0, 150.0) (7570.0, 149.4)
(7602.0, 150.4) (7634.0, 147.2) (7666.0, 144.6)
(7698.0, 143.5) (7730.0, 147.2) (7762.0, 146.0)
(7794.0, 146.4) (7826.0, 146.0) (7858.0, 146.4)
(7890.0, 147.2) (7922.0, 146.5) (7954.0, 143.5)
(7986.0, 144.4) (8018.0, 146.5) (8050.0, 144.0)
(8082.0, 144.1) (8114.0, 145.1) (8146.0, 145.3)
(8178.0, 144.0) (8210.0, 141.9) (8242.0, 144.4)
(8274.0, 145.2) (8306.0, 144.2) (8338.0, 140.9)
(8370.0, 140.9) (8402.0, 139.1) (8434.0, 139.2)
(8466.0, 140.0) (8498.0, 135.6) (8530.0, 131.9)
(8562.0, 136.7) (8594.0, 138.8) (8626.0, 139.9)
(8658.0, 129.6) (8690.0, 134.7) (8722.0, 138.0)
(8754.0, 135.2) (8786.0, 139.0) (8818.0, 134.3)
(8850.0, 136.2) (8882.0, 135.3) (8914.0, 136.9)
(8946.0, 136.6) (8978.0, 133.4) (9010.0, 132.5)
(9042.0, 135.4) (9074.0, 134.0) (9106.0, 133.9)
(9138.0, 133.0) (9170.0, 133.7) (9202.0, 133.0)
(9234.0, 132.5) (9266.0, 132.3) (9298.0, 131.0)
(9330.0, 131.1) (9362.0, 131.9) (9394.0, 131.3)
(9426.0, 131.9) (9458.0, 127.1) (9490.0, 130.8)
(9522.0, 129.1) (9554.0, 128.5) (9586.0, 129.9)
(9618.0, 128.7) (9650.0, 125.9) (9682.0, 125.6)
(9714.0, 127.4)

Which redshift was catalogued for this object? 0.00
